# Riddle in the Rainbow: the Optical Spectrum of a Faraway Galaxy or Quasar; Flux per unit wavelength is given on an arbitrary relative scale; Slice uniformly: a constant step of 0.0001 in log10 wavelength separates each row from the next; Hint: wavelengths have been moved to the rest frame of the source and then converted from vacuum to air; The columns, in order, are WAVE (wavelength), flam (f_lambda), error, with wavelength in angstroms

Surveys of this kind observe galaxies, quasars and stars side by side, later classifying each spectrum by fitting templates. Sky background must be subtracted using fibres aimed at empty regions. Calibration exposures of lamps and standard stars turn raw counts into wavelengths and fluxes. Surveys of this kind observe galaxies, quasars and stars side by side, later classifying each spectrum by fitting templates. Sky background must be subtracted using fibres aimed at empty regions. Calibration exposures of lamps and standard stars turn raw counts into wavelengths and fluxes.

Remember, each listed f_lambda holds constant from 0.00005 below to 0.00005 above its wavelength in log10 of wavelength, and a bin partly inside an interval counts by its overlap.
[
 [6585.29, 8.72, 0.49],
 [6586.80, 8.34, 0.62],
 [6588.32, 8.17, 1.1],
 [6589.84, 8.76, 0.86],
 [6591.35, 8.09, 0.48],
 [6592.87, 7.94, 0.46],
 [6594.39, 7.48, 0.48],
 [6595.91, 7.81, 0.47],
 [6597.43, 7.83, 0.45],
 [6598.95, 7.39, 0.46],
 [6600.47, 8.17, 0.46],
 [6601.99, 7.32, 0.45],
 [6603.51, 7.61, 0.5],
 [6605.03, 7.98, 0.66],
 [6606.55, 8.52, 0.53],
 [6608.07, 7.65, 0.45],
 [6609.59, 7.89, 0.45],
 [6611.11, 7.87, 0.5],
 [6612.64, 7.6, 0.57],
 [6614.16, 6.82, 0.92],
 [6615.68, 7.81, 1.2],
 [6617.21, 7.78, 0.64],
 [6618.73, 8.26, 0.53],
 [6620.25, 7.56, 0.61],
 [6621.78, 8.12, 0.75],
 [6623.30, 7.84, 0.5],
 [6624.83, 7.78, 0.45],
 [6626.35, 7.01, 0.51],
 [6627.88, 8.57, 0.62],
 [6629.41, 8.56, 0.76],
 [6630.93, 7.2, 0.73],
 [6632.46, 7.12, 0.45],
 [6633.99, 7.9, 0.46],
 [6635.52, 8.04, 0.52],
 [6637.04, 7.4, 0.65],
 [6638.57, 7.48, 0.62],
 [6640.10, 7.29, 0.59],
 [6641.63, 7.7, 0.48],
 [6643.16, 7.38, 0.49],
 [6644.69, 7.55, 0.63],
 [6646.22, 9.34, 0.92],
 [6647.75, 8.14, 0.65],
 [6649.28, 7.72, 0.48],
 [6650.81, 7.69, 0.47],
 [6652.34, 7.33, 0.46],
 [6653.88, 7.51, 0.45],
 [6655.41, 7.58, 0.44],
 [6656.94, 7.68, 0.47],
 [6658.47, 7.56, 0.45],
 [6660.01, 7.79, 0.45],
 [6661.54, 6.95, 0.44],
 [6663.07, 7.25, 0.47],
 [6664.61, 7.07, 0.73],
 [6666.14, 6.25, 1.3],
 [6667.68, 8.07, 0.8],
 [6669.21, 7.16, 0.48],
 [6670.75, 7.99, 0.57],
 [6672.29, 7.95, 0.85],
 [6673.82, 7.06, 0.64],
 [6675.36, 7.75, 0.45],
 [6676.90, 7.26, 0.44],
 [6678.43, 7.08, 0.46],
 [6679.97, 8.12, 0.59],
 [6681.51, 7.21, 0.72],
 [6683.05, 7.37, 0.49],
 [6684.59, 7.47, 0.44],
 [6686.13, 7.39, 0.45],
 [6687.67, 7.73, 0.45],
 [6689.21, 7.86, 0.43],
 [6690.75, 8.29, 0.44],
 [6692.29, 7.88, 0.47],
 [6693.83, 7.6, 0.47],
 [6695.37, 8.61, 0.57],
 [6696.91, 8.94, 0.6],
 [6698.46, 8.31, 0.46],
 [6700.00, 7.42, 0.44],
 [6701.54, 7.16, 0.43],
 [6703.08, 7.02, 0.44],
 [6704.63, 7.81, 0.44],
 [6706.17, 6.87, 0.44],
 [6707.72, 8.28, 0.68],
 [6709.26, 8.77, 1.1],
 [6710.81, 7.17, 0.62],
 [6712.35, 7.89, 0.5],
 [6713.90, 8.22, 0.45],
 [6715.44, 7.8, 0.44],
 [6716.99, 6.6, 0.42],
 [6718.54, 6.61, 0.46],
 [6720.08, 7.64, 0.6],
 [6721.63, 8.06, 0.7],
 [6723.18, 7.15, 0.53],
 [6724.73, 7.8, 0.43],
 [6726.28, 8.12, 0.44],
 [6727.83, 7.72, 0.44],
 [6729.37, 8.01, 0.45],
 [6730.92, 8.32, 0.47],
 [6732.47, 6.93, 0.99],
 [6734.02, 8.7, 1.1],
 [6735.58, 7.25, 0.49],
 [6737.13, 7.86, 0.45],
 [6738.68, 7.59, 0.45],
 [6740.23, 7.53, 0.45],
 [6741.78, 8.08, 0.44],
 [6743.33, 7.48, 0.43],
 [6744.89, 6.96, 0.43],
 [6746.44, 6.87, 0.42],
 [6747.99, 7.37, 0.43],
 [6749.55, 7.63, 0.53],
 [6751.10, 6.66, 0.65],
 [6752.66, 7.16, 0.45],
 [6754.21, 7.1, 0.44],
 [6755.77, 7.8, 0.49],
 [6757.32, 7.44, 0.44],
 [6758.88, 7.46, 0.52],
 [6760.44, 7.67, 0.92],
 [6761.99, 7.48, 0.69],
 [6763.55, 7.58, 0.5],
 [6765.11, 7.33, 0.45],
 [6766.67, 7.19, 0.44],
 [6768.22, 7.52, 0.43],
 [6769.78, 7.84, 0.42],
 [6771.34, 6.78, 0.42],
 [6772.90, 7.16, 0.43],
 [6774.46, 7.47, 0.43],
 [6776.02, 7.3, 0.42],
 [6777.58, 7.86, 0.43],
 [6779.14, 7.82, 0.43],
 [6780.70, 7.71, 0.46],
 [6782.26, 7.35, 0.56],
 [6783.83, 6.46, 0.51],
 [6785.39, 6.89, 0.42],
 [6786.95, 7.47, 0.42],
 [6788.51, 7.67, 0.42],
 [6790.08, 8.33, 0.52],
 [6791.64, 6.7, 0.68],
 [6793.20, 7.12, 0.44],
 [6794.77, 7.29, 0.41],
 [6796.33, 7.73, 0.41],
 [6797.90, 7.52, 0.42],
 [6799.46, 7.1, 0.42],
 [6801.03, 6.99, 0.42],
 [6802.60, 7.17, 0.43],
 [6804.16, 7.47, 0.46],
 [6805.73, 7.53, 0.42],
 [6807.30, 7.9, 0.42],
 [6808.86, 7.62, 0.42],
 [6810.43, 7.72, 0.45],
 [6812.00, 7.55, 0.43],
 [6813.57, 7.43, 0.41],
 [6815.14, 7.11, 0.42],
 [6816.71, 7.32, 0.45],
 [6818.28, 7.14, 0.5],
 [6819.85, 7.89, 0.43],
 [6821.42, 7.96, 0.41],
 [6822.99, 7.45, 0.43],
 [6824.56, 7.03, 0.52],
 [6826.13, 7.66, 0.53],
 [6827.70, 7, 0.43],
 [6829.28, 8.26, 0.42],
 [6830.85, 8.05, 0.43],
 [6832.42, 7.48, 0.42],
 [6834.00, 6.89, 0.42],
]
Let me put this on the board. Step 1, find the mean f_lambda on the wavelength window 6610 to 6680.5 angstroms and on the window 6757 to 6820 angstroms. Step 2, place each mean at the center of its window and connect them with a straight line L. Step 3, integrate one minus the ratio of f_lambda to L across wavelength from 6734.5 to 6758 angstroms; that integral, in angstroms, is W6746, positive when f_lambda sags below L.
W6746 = 0.2 angstroms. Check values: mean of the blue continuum 7.63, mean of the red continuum 7.41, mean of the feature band 7.4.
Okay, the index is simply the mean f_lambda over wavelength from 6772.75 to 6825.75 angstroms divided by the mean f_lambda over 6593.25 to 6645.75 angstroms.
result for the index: 1.0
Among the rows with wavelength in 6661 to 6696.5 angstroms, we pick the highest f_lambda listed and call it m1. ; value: 8.61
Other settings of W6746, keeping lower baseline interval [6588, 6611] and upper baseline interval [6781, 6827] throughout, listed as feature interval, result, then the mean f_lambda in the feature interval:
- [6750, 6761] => 0.3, 7.33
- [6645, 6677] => 0.7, 7.58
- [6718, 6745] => -0.4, 7.68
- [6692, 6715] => -0.6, 7.86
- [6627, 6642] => 0.2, 7.72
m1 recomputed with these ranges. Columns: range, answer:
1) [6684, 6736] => 8.94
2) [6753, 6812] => 8.33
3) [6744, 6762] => 7.8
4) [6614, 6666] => 9.34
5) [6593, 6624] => 8.52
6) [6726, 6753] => 8.7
